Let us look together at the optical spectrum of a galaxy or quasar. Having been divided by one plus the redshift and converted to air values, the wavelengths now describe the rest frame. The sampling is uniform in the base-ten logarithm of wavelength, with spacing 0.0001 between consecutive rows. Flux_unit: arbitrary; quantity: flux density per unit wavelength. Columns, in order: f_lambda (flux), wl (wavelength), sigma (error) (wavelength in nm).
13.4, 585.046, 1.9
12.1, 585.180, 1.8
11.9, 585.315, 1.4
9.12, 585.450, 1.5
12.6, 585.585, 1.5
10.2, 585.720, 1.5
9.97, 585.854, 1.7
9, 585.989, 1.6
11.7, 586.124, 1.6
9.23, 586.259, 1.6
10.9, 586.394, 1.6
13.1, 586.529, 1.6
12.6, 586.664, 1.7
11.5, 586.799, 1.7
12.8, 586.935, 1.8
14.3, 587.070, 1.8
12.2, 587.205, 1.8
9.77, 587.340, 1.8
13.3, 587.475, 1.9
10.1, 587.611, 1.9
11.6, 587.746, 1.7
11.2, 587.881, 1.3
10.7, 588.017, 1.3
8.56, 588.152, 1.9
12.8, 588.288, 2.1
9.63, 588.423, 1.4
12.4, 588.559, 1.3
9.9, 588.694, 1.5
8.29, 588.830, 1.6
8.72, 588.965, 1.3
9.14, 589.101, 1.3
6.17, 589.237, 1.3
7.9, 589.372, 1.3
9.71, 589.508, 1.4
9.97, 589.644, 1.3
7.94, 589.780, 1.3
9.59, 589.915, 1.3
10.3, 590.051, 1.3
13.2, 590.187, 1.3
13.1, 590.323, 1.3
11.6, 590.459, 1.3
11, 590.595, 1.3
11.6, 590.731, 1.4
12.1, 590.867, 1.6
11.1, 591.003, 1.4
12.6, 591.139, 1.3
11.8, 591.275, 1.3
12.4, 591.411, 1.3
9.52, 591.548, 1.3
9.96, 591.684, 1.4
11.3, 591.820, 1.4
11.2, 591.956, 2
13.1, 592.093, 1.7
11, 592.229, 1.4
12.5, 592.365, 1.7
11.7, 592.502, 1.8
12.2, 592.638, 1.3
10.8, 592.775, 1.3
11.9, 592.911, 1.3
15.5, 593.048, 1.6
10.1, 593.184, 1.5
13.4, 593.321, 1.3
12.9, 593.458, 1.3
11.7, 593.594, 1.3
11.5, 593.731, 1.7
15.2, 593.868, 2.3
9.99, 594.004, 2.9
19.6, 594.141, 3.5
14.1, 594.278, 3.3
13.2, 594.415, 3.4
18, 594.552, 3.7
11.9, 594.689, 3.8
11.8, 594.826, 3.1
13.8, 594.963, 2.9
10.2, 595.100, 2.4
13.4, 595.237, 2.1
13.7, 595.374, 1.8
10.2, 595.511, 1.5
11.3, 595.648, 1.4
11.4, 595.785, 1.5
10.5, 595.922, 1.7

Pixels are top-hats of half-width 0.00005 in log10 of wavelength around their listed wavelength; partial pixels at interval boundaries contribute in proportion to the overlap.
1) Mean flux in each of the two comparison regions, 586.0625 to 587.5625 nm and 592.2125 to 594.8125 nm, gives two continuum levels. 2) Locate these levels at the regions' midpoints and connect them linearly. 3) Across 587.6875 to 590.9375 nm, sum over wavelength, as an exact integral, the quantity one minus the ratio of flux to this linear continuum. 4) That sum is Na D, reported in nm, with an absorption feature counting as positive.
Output 0.54 nm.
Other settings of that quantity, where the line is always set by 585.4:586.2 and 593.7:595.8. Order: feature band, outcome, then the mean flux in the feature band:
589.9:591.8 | 0.08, 11.5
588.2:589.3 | 0.16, 9.62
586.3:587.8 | -0.16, 12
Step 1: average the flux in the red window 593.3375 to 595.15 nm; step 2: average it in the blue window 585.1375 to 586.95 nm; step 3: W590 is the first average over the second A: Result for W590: 1.2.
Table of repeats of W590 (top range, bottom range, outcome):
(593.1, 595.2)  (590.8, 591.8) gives 1.16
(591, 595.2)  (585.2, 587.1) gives 1.10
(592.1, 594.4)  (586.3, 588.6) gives 1.10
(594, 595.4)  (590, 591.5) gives 1.16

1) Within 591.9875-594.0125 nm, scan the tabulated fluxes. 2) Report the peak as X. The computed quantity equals 15.5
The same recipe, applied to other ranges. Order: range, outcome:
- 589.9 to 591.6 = 13.2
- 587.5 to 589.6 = 12.8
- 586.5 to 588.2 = 14.3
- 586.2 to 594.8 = 19.6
